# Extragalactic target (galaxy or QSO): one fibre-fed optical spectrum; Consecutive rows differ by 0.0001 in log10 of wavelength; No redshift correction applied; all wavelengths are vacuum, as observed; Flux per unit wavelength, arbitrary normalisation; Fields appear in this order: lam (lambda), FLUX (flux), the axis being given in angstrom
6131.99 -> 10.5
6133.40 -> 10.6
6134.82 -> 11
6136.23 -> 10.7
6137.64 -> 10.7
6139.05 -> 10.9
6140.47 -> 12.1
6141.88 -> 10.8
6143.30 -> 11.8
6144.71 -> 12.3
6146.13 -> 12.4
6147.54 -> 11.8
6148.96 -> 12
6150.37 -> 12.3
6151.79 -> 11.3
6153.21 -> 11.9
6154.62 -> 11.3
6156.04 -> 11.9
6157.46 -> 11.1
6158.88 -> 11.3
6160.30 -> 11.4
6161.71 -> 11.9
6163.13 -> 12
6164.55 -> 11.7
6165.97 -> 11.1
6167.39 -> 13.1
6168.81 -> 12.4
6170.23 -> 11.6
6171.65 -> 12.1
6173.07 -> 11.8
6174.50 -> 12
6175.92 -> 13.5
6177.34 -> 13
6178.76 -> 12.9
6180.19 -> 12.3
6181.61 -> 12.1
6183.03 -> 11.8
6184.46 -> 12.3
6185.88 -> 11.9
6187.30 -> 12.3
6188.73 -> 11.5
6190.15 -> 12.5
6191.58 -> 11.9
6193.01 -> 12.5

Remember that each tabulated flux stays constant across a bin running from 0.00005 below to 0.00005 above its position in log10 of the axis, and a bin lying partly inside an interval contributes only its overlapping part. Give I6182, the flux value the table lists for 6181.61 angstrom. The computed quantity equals 12.1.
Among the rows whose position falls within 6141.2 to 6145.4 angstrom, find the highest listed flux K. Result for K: 12.3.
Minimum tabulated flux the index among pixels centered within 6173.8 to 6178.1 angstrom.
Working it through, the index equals 12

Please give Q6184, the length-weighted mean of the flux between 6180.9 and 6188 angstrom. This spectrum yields 12.1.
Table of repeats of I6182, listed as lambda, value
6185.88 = 11.9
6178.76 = 12.9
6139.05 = 10.9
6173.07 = 11.8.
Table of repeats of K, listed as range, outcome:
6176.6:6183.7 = 13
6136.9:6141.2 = 12.1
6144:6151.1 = 12.4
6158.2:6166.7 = 12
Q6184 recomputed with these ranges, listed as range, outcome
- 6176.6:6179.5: 12.9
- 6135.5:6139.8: 10.8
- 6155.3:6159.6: 11.4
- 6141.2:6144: 11.3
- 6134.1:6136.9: 10.8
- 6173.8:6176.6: 12.8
